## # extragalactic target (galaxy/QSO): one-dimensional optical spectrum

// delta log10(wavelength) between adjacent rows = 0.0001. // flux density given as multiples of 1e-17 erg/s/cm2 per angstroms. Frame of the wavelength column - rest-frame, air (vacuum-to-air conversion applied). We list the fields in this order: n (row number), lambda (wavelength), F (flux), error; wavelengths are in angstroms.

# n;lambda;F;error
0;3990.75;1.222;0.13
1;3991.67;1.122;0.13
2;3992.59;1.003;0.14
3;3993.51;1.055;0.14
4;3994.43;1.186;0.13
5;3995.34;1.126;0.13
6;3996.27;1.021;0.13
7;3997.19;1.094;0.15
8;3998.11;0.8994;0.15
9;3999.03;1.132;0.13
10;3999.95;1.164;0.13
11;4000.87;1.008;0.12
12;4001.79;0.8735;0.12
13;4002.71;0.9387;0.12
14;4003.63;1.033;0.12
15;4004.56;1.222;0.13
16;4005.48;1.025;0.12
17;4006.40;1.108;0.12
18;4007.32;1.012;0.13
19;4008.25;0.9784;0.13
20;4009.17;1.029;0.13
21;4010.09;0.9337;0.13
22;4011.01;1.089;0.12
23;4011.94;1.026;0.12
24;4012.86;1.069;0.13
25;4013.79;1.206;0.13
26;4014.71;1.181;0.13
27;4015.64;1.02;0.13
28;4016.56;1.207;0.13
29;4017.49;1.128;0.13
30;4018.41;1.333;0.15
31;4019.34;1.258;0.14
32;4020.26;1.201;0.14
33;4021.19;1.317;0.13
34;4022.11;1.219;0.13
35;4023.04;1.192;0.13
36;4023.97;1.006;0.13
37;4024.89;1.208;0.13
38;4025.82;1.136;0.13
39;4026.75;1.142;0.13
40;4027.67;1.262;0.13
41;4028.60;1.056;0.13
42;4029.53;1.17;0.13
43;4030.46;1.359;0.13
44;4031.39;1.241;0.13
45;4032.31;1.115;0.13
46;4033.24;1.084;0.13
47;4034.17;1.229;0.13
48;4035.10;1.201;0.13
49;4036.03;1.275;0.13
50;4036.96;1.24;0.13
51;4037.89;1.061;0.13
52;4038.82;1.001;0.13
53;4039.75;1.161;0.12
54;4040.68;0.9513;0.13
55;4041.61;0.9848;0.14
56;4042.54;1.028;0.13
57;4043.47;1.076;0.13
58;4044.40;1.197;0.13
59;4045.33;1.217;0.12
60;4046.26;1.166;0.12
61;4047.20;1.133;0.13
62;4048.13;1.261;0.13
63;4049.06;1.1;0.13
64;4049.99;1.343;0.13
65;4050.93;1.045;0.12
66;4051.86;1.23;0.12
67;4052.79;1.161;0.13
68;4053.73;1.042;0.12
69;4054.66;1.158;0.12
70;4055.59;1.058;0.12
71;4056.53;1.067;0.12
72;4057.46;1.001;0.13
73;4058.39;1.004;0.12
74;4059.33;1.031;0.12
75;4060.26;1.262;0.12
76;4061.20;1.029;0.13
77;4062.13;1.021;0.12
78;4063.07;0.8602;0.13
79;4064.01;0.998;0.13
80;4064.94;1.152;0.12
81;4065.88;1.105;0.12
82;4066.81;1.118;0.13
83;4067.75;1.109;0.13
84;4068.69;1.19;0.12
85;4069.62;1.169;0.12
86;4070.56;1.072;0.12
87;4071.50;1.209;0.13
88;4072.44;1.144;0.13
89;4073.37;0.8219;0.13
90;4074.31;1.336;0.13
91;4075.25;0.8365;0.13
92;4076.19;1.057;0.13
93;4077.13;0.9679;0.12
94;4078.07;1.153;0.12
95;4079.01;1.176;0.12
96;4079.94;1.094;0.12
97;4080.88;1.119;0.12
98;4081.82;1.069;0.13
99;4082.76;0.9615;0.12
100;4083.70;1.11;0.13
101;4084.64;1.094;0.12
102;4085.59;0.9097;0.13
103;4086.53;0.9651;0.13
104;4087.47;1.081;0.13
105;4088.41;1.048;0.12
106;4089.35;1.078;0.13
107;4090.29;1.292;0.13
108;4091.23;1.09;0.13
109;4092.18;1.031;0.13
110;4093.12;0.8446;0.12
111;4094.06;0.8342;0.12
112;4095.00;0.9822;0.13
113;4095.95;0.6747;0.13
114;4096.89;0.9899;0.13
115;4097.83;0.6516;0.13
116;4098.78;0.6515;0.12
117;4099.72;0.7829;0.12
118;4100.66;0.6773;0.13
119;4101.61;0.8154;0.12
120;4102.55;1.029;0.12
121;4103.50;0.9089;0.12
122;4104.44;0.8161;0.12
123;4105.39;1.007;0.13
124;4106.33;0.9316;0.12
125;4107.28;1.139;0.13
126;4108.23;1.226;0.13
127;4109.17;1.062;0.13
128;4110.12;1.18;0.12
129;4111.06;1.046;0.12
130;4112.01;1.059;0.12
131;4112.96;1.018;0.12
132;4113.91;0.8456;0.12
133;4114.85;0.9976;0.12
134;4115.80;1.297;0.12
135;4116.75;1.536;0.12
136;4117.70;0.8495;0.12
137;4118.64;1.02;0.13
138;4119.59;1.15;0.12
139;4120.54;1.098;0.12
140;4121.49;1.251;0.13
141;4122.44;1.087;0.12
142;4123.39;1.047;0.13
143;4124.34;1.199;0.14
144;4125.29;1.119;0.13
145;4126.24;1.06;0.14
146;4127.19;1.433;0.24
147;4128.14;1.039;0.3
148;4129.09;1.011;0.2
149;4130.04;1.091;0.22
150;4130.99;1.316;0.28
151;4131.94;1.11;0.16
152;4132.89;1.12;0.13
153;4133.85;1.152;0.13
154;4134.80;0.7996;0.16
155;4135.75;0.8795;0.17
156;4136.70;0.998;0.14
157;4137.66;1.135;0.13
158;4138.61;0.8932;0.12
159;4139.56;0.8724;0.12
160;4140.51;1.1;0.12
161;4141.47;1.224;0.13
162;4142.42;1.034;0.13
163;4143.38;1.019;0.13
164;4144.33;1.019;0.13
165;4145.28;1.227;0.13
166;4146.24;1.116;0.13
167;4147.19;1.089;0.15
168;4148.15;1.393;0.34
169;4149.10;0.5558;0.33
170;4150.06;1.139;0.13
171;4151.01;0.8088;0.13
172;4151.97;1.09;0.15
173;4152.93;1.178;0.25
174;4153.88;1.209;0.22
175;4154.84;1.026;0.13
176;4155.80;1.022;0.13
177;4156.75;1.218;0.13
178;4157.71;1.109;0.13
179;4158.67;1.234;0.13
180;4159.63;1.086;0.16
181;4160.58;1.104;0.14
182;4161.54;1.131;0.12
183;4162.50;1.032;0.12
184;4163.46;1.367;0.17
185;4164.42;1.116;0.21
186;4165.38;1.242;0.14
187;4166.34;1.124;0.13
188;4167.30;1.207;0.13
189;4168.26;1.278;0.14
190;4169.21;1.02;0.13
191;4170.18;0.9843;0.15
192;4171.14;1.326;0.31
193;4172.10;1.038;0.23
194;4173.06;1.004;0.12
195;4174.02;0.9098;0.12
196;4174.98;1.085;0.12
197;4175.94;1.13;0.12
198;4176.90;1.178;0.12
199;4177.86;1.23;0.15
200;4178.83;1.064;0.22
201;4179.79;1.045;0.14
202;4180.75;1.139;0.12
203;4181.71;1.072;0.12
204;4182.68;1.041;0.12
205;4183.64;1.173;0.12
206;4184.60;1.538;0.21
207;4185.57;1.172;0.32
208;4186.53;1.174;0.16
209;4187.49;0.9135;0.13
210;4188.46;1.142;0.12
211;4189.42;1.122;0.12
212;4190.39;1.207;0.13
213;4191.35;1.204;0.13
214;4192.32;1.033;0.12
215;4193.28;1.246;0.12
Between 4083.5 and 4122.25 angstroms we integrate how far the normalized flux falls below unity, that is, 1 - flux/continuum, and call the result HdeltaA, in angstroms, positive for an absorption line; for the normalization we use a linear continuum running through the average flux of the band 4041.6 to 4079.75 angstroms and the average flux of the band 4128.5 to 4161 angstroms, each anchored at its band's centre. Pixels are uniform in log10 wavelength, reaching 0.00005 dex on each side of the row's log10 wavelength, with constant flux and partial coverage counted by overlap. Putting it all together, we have 3.0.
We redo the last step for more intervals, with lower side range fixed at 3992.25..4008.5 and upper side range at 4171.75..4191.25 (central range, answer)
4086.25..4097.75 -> 1.1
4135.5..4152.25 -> 1.1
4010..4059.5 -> -3.7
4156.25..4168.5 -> -0.6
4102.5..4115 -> 0.8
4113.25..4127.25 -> -0.3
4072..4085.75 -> 0.3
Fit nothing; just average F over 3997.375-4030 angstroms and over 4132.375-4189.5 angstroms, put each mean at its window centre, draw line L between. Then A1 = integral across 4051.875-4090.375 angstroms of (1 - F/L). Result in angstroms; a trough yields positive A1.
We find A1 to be 1.0 angstroms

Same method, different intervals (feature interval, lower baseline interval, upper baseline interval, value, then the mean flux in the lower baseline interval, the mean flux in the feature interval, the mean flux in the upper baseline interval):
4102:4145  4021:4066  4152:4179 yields 2.2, 1.13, 1.07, 1.13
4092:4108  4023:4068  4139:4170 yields 3.5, 1.12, 0.871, 1.1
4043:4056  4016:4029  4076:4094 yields -0.3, 1.19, 1.16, 1.06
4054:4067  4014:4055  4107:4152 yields 0.9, 1.16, 1.06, 1.08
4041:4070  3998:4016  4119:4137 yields -0.9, 1.05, 1.11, 1.1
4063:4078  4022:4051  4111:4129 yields 0.7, 1.15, 1.08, 1.11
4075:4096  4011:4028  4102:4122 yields 1.3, 1.17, 1.03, 1.07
